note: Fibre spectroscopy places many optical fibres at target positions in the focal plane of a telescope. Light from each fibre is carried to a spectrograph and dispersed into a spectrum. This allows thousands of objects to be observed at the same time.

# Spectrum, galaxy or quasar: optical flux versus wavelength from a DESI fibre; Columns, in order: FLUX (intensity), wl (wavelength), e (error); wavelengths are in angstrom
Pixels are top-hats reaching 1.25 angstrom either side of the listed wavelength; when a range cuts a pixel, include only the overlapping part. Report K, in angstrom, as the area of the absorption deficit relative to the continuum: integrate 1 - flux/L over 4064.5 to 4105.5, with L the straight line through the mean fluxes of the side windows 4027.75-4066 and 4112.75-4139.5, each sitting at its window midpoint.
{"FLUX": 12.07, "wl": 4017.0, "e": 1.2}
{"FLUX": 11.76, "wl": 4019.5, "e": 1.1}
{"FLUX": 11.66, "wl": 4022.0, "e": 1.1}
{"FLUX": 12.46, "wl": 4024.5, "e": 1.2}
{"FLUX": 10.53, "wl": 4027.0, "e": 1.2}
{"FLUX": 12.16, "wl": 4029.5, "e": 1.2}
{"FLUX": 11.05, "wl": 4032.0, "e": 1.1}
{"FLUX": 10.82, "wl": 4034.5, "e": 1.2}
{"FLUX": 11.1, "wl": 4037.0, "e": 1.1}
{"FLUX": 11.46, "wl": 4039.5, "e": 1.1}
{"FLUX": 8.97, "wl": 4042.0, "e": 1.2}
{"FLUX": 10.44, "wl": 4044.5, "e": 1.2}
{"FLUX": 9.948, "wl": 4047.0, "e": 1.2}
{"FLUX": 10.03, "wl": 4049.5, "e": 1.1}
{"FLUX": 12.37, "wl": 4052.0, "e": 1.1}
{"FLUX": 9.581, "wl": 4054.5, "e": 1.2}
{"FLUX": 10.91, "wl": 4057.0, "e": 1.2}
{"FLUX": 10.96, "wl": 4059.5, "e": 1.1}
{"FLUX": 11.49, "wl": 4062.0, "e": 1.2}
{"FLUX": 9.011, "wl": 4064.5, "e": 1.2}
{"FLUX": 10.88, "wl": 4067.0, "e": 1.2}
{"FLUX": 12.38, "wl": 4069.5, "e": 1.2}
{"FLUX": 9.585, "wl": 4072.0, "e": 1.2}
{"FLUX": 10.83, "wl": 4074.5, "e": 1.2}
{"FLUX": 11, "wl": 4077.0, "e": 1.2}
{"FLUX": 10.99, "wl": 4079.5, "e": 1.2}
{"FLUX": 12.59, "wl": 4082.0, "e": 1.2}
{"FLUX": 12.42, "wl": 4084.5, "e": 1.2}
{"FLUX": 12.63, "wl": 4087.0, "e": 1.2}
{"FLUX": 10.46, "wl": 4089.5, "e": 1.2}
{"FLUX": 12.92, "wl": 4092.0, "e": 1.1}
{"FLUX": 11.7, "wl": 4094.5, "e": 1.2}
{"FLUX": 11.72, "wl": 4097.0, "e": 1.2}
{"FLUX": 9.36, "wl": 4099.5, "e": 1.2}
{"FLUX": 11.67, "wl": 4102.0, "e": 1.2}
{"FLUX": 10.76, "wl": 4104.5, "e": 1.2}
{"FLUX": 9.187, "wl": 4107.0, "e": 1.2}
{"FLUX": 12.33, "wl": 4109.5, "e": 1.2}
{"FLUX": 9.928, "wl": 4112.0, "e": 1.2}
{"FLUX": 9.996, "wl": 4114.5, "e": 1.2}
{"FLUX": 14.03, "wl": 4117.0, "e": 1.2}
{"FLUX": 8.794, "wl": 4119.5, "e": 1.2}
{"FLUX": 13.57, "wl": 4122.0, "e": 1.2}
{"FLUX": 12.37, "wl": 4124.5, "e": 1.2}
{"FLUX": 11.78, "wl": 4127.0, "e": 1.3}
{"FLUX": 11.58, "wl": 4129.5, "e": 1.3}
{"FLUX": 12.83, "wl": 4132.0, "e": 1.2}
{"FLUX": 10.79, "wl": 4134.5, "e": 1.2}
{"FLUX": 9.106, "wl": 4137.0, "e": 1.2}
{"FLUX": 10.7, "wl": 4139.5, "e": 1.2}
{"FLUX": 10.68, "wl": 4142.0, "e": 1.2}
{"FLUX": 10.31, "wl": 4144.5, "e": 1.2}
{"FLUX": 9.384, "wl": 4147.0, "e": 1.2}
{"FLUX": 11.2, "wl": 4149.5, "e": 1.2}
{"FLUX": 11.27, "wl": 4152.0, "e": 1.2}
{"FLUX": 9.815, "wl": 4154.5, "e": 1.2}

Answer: -1.0 angstrom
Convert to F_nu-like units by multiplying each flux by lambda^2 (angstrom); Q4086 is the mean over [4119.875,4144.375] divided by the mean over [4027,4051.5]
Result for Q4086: 1.11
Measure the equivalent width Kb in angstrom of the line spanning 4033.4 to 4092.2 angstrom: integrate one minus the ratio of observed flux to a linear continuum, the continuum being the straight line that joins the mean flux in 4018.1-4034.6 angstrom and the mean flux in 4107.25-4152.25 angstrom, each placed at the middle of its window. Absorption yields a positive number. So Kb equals 2.2 angstrom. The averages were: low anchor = 11.5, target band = 11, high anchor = 11.1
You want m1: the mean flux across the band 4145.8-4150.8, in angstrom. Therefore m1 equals 10.3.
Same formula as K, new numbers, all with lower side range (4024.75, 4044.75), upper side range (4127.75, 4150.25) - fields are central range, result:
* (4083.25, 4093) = -1.1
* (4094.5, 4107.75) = 0.1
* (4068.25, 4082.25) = -0.4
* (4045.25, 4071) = 0.3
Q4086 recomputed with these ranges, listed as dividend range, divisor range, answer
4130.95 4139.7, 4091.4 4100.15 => 0.96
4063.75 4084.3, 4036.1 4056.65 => 1.07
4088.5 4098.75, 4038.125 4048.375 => 1.17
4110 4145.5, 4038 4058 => 1.11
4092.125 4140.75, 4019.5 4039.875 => 1.02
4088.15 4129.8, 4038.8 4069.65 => 1.10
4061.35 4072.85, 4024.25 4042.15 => 0.98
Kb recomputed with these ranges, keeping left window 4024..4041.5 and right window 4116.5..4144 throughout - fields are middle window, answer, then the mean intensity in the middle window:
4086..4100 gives -0.3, 11.6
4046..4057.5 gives 0.7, 10.6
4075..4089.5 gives -0.6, 11.7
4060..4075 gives 0.8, 10.7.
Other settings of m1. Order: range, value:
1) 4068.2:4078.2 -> 10.9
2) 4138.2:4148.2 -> 10.3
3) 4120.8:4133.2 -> 12.4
